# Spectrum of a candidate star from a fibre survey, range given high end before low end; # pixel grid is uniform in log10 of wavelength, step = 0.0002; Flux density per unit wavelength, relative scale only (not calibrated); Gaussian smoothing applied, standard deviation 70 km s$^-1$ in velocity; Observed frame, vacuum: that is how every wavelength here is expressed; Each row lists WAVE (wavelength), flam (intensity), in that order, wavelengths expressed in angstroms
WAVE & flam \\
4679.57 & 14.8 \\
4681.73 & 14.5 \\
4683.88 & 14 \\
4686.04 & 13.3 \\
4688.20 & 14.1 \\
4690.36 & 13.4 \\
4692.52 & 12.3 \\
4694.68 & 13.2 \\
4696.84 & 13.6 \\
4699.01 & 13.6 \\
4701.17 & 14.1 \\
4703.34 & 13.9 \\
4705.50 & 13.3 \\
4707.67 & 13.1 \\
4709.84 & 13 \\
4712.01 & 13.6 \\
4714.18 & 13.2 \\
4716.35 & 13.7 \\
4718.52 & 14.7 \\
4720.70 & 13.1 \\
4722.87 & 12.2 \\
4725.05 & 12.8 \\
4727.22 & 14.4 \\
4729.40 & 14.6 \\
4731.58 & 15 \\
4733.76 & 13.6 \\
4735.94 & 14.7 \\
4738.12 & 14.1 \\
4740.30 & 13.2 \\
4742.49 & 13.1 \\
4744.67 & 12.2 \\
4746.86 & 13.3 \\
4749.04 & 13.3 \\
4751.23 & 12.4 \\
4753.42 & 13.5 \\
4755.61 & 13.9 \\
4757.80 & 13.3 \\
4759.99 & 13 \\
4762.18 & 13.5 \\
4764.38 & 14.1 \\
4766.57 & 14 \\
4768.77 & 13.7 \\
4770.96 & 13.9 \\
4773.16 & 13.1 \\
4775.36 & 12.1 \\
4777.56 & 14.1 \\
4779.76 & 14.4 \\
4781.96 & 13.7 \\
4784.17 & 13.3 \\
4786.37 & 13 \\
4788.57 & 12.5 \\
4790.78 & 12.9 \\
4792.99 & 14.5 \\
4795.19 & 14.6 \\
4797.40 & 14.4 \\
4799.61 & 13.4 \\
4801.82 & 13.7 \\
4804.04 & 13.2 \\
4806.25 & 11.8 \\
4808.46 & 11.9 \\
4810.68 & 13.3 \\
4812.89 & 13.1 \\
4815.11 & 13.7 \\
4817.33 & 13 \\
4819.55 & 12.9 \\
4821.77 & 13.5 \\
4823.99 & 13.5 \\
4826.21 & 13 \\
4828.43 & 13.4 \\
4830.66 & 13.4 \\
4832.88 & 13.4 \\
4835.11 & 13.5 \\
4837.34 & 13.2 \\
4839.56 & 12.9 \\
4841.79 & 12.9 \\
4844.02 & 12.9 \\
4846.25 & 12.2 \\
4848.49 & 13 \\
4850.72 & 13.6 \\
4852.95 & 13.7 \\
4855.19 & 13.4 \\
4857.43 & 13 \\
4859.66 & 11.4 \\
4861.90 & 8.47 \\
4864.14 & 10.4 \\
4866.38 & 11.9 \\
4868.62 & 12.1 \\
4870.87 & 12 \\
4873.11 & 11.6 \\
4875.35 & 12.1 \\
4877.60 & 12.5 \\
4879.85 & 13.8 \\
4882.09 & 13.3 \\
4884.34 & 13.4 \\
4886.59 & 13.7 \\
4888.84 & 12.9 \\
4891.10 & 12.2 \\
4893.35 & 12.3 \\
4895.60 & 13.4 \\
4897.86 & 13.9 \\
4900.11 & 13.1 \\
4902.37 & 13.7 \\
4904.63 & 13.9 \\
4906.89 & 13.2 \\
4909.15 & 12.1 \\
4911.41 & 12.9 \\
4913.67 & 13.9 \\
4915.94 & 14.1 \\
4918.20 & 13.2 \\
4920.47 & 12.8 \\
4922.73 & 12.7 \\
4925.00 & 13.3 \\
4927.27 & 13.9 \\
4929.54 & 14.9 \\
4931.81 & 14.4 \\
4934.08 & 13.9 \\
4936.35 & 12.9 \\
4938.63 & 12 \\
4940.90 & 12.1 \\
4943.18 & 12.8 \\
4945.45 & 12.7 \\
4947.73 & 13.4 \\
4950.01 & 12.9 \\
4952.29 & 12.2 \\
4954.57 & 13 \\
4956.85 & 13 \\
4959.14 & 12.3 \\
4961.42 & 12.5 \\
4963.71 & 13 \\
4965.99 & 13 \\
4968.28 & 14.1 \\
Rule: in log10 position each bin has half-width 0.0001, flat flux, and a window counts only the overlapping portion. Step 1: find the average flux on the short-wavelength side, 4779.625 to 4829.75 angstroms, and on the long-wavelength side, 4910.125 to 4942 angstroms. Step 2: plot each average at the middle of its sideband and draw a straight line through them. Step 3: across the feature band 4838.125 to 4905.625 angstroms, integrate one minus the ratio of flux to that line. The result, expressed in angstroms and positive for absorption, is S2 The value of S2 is 3.4 angstroms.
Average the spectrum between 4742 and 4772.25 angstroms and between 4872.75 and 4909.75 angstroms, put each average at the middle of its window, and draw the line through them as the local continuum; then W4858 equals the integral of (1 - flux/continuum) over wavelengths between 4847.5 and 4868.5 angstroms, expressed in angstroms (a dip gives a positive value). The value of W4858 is 1.7 angstroms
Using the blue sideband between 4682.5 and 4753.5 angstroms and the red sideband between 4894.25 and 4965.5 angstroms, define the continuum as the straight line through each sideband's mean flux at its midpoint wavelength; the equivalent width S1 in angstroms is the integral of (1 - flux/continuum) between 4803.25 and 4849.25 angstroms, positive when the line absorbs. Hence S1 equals 1.0 angstroms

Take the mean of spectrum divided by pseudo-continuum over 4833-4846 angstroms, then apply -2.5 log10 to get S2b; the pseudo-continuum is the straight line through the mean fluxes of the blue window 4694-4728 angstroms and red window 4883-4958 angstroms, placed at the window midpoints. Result 0.02 mag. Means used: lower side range 13.5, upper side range 13.2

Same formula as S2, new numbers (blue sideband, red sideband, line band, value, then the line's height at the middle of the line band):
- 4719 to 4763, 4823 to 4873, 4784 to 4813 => -0.6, 13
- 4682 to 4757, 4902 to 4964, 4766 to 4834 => 0.1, 13.4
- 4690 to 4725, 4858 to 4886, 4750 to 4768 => -0.8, 12.9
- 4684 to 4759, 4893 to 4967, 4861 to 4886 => 2.3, 13.2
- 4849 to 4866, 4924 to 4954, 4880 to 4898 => -0.9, 12.5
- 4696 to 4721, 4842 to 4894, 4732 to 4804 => -2.0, 13.2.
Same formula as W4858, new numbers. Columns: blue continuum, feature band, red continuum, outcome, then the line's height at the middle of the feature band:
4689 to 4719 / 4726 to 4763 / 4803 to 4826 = -0.8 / 13.3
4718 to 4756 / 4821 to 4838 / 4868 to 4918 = -0.2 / 13.2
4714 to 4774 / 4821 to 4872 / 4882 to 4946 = 2.8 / 13.4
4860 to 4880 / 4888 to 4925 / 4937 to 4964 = -3.4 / 12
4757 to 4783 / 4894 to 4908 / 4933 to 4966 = -0.5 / 13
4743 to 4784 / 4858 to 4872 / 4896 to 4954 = 2.3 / 13.3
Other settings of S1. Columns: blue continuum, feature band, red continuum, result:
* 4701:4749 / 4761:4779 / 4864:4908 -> -0.3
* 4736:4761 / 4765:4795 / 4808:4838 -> -0.6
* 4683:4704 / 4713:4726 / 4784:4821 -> 0.2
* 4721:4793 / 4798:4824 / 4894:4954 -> 0.6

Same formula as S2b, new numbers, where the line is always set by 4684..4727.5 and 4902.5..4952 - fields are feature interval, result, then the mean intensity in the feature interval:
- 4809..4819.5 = 0.01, 13.2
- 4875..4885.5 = 0.01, 13.1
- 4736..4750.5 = 0.01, 13.3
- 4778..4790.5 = 0.00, 13.4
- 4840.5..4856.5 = 0.02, 13.1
